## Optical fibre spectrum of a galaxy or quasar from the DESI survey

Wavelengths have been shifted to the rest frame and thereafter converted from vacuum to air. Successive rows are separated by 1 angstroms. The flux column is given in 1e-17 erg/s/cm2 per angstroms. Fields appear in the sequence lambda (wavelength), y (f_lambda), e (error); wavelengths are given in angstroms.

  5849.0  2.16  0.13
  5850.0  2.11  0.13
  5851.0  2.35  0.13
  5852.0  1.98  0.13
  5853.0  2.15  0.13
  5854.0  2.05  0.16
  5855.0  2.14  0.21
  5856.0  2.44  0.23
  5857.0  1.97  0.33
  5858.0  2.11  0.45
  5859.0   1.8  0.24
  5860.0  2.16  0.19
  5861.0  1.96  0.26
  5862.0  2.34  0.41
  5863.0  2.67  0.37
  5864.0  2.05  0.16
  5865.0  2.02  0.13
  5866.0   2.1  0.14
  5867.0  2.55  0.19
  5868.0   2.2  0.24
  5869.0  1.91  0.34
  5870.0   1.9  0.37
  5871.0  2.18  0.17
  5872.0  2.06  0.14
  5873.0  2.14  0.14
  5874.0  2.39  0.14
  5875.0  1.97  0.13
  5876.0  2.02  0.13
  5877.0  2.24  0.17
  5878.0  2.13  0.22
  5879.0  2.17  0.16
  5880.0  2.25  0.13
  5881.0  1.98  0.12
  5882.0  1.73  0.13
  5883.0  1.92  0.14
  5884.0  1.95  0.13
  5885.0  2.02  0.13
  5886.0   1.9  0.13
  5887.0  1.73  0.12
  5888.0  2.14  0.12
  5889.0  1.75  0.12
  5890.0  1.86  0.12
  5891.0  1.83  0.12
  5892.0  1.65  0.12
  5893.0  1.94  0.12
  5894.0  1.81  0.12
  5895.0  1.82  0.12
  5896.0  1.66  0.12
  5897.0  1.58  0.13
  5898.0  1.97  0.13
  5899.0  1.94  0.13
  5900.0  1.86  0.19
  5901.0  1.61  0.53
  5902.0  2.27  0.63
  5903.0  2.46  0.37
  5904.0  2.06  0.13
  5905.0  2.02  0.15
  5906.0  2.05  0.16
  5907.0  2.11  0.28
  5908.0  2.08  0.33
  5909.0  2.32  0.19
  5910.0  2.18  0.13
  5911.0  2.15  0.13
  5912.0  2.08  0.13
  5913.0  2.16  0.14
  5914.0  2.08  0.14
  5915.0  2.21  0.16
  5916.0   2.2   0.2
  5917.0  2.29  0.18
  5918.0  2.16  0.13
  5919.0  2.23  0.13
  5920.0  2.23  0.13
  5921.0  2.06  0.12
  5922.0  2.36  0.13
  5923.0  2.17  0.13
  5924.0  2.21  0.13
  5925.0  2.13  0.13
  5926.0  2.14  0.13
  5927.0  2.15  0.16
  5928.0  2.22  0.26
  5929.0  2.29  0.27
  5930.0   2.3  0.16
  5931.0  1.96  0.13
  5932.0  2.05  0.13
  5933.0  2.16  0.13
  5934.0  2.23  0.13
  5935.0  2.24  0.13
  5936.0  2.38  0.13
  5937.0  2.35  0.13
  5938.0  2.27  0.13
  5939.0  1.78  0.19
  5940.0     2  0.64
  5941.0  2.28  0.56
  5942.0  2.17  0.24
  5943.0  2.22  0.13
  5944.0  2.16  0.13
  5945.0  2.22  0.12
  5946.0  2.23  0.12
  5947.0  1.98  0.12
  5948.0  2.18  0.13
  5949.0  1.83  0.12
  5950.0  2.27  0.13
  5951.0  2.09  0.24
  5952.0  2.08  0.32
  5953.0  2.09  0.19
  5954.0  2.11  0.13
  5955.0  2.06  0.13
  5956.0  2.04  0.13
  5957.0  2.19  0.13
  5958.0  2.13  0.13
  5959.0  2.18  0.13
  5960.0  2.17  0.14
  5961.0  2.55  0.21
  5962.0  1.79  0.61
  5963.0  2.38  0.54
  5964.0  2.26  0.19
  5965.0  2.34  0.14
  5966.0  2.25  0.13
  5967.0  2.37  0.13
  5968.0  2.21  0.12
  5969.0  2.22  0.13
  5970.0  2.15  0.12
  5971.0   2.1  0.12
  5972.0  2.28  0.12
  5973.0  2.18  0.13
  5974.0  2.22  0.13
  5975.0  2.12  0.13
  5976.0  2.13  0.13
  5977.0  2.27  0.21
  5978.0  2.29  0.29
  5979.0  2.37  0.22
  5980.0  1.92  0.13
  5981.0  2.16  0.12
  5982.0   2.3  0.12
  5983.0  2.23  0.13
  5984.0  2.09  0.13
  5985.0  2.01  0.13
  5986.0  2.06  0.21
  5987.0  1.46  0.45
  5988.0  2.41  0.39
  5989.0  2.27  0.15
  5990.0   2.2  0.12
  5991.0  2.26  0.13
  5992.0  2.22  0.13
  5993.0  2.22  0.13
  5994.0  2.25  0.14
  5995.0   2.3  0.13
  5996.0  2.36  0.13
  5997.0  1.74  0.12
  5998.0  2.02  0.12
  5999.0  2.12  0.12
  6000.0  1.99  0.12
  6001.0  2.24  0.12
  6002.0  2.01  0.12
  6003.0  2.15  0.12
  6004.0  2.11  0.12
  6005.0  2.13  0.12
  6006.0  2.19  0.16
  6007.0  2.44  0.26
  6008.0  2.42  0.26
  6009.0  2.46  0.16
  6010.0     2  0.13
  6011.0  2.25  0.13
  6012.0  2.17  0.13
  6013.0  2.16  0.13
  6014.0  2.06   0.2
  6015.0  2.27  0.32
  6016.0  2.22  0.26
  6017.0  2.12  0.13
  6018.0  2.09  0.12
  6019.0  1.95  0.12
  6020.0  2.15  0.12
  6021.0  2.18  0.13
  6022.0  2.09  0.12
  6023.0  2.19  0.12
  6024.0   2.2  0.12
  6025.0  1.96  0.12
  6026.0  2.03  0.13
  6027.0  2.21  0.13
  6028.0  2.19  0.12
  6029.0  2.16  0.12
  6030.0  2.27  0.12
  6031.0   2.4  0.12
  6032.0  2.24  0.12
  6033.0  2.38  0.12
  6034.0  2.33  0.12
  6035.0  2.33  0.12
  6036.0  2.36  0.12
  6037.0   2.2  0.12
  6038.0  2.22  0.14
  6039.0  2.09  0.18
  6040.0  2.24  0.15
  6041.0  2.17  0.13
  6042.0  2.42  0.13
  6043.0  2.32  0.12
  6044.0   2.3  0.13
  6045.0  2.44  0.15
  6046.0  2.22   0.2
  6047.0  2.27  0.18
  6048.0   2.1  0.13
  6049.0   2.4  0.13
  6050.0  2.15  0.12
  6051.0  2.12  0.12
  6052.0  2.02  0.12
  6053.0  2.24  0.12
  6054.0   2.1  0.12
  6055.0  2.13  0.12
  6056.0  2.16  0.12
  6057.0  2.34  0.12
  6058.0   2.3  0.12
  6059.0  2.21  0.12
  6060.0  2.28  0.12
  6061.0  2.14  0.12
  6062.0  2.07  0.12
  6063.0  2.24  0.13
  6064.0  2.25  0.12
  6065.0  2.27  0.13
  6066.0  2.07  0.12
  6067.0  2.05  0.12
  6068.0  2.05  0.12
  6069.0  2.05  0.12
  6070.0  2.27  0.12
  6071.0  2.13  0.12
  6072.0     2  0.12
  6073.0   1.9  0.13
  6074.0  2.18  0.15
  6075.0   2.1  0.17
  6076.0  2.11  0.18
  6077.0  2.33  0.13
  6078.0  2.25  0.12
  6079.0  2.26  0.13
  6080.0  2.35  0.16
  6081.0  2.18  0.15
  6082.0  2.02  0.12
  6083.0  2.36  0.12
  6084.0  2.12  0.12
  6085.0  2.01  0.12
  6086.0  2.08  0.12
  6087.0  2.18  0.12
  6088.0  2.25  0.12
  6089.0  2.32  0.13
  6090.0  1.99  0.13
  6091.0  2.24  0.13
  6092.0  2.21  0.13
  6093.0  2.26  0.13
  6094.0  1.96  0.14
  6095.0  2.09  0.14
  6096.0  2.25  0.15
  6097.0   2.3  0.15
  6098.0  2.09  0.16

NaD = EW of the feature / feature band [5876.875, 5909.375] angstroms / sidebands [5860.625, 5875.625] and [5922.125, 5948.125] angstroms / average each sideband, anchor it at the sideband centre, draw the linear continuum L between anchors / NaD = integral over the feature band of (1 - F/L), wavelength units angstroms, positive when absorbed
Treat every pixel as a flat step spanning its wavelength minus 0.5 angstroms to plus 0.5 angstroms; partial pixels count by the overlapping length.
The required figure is 3.1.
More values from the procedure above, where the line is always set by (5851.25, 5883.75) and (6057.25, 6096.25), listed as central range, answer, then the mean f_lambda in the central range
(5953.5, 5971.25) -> -0.5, 2.2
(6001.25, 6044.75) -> -1.1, 2.21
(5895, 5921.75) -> 0.6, 2.08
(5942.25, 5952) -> 0.0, 2.13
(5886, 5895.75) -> 1.3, 1.84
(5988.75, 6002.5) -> -0.1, 2.16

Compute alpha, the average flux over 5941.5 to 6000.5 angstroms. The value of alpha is 2.16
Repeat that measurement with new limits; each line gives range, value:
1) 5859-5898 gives 2.01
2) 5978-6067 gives 2.19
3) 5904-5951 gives 2.16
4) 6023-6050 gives 2.25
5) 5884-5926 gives 2.03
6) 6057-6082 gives 2.17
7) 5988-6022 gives 2.18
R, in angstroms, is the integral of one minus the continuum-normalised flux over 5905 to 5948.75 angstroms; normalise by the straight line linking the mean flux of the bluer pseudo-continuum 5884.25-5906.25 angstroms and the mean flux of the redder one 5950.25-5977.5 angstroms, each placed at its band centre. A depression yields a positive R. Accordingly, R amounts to -2.94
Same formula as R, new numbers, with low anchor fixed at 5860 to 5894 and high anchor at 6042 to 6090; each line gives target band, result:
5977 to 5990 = -0.1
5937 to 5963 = -0.4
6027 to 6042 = -0.7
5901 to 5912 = -0.4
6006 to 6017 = -0.5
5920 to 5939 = -1.0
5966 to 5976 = -0.4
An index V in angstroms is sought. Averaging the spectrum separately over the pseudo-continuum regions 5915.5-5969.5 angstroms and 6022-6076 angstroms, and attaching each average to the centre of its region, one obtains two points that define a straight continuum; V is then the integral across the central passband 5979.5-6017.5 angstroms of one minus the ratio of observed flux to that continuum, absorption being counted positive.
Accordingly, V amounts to 0.5 angstroms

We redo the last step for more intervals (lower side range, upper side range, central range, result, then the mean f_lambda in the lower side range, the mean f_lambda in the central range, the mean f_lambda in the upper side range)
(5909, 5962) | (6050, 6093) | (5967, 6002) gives 0.1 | 2.16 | 2.16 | 2.17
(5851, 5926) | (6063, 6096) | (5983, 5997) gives -0.2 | 2.07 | 2.15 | 2.16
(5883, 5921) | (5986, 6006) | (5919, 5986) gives -3.3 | 2.01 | 2.17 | 2.13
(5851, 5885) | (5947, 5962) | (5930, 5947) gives -0.4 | 2.11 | 2.17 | 2.12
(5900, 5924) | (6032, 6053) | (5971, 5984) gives 0.0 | 2.15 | 2.2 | 2.25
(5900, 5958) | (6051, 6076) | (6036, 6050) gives -0.7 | 2.15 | 2.26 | 2.15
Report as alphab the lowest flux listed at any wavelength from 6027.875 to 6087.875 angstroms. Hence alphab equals 1.9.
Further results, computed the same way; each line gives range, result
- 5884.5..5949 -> 1.58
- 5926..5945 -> 1.78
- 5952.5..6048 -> 1.46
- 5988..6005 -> 1.74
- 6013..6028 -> 1.95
